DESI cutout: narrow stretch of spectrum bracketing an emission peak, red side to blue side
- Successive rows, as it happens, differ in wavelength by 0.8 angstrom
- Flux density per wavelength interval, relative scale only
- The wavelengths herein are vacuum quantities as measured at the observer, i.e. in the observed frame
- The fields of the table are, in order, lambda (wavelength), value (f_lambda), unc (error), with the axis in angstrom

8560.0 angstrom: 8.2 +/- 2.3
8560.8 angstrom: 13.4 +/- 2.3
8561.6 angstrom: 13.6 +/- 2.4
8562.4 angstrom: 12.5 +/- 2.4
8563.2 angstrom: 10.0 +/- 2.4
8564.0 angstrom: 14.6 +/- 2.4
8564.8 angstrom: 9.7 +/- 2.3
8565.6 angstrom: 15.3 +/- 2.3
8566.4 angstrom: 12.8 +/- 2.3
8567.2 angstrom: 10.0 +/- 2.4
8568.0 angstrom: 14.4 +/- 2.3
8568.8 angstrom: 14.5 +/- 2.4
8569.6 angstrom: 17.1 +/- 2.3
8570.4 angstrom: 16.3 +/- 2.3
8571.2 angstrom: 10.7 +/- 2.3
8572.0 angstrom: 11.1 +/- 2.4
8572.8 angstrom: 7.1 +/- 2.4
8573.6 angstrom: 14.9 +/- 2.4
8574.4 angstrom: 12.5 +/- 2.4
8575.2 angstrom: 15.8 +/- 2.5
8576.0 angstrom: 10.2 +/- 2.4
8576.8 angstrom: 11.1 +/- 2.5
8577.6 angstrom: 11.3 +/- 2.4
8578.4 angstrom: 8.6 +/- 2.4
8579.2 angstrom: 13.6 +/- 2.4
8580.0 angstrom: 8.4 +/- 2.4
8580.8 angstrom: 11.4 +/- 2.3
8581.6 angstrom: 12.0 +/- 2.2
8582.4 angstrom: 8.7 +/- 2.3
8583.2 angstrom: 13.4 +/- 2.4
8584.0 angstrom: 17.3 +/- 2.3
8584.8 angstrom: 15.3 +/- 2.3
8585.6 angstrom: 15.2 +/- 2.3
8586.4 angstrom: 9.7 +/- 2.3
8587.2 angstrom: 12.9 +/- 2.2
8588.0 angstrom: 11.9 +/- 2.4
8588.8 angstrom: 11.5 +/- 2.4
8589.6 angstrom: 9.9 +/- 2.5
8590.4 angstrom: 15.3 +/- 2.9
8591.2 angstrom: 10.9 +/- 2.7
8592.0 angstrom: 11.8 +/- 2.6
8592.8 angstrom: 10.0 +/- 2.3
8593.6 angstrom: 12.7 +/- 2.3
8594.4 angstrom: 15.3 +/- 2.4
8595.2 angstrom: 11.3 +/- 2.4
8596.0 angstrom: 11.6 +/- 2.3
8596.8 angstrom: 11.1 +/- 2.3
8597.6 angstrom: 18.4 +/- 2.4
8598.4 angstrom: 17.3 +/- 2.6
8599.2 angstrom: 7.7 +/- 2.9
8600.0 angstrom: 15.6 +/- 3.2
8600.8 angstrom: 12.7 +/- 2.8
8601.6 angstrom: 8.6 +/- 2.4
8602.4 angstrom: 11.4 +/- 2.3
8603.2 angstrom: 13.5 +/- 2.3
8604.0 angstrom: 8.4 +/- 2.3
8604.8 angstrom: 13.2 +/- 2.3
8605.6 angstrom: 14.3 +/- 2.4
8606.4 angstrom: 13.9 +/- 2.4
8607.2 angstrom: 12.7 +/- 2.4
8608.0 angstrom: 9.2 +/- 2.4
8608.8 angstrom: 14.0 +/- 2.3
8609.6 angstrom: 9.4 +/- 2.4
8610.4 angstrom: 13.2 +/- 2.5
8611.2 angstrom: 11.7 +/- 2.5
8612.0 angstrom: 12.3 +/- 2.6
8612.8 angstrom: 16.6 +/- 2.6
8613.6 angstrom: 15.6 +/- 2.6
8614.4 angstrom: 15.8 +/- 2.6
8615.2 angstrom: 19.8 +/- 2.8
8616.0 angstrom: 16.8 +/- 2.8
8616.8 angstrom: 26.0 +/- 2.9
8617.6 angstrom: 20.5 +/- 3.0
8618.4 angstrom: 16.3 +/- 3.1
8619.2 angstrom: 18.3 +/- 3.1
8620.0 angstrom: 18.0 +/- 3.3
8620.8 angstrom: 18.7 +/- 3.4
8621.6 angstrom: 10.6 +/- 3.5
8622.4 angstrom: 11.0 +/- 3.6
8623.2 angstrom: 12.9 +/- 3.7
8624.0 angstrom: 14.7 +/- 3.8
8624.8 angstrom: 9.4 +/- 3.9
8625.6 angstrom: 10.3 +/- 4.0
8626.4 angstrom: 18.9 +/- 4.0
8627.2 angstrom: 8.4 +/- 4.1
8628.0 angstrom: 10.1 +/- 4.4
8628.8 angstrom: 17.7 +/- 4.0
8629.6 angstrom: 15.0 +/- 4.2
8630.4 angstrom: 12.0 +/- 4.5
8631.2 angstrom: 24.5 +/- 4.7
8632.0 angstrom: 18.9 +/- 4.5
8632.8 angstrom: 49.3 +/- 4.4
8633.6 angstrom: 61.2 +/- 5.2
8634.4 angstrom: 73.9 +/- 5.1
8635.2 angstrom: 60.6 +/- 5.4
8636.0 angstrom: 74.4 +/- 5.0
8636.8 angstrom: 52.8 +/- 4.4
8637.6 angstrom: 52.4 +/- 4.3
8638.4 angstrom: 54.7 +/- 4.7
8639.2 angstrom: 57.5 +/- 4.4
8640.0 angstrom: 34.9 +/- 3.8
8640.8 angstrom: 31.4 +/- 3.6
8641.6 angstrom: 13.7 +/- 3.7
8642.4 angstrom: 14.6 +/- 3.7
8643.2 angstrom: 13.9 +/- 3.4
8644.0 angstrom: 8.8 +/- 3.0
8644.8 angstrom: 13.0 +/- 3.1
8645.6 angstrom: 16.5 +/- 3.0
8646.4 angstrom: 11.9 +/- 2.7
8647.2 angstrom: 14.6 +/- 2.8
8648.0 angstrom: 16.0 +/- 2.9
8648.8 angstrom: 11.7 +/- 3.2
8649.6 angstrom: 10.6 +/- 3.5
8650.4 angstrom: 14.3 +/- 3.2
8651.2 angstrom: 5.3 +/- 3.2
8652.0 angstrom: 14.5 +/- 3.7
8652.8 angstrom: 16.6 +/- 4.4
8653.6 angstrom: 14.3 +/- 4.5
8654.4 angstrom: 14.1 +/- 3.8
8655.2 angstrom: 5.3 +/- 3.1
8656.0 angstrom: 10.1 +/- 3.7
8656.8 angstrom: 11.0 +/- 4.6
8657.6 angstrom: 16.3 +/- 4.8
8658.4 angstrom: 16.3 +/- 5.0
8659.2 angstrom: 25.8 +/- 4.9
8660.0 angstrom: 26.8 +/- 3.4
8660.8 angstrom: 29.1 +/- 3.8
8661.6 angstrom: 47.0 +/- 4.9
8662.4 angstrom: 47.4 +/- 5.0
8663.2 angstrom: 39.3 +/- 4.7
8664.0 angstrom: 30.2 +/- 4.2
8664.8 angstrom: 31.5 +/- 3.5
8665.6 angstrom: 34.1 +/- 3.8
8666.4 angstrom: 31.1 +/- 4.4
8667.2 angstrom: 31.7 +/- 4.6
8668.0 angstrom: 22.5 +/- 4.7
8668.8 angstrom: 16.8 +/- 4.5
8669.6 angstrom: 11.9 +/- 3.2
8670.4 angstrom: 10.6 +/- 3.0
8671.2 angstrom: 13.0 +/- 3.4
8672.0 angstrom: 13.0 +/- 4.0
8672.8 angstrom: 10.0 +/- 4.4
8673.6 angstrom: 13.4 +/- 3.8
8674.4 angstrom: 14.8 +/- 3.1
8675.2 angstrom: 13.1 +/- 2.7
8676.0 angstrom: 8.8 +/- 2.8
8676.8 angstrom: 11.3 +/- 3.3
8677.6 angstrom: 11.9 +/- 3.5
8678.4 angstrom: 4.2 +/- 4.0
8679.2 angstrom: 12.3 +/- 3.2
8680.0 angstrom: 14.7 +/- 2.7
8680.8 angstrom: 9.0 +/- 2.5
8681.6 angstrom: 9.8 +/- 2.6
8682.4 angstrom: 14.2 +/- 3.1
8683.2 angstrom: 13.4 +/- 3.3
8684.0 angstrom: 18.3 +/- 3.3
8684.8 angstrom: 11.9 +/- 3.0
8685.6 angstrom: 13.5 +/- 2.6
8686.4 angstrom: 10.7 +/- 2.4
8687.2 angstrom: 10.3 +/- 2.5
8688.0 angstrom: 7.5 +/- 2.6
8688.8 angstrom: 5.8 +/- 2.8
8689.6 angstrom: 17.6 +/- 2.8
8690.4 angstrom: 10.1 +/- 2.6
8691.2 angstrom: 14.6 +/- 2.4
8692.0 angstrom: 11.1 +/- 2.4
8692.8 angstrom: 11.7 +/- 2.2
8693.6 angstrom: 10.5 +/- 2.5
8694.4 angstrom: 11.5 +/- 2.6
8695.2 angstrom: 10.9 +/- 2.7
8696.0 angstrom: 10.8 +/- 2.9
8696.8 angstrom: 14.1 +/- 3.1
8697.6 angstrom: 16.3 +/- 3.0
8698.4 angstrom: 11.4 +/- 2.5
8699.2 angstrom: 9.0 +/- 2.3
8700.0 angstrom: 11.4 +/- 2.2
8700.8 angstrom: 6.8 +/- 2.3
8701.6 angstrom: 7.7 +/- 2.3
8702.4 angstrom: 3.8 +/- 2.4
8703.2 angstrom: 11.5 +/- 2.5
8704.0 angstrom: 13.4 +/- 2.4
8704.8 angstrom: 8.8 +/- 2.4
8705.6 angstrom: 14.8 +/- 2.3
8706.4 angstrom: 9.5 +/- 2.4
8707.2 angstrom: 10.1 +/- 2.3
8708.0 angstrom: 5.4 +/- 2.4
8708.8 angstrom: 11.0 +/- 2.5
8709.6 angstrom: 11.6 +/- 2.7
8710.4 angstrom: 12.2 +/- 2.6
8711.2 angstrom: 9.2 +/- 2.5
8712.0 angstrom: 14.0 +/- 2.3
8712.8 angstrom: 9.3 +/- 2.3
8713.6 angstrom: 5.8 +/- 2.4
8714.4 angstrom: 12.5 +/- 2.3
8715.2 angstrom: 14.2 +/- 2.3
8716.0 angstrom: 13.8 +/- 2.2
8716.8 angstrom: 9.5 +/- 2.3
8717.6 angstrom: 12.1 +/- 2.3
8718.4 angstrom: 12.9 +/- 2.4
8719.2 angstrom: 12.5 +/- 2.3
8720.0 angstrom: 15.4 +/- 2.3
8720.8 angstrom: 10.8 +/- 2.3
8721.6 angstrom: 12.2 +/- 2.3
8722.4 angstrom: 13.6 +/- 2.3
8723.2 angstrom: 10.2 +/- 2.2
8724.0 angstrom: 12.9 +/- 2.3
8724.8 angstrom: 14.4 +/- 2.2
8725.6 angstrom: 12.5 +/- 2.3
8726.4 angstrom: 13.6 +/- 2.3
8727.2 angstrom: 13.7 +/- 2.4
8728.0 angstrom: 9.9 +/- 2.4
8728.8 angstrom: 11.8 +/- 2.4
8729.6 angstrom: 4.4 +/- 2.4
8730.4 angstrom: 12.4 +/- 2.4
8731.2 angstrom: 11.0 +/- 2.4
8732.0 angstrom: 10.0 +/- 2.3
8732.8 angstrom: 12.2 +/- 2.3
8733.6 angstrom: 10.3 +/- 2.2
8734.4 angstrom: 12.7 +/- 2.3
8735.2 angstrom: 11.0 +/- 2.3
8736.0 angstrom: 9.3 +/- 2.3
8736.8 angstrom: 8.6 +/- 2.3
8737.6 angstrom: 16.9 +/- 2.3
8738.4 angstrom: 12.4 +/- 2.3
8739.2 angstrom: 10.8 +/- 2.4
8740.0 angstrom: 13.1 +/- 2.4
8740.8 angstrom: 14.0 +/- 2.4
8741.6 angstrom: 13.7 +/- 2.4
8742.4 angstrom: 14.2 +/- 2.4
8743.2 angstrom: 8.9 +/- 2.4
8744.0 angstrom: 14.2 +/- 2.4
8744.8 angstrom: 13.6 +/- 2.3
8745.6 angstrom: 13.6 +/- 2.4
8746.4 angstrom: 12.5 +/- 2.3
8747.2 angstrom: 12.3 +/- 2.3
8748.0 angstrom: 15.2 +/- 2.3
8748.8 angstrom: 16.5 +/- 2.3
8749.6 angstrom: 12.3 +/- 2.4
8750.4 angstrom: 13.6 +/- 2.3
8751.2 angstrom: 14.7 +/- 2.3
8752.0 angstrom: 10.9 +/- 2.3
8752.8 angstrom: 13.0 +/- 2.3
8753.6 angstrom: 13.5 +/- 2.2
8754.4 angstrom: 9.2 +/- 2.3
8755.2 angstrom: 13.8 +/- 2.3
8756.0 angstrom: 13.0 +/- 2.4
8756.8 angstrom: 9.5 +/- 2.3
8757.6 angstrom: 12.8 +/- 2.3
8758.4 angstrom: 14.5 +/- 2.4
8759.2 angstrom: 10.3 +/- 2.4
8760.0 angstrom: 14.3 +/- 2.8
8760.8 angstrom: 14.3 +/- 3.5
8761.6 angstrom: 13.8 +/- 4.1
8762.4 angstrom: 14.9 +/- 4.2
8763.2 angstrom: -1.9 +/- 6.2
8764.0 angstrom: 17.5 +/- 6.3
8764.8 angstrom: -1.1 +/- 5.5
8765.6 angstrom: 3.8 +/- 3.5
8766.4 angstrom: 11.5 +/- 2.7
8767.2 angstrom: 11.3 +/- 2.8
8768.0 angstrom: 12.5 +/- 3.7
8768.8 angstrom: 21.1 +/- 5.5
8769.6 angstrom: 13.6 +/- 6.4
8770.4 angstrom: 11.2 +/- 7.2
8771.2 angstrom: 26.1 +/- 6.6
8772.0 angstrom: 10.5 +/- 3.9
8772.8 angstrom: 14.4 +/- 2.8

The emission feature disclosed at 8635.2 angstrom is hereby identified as H-alpha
